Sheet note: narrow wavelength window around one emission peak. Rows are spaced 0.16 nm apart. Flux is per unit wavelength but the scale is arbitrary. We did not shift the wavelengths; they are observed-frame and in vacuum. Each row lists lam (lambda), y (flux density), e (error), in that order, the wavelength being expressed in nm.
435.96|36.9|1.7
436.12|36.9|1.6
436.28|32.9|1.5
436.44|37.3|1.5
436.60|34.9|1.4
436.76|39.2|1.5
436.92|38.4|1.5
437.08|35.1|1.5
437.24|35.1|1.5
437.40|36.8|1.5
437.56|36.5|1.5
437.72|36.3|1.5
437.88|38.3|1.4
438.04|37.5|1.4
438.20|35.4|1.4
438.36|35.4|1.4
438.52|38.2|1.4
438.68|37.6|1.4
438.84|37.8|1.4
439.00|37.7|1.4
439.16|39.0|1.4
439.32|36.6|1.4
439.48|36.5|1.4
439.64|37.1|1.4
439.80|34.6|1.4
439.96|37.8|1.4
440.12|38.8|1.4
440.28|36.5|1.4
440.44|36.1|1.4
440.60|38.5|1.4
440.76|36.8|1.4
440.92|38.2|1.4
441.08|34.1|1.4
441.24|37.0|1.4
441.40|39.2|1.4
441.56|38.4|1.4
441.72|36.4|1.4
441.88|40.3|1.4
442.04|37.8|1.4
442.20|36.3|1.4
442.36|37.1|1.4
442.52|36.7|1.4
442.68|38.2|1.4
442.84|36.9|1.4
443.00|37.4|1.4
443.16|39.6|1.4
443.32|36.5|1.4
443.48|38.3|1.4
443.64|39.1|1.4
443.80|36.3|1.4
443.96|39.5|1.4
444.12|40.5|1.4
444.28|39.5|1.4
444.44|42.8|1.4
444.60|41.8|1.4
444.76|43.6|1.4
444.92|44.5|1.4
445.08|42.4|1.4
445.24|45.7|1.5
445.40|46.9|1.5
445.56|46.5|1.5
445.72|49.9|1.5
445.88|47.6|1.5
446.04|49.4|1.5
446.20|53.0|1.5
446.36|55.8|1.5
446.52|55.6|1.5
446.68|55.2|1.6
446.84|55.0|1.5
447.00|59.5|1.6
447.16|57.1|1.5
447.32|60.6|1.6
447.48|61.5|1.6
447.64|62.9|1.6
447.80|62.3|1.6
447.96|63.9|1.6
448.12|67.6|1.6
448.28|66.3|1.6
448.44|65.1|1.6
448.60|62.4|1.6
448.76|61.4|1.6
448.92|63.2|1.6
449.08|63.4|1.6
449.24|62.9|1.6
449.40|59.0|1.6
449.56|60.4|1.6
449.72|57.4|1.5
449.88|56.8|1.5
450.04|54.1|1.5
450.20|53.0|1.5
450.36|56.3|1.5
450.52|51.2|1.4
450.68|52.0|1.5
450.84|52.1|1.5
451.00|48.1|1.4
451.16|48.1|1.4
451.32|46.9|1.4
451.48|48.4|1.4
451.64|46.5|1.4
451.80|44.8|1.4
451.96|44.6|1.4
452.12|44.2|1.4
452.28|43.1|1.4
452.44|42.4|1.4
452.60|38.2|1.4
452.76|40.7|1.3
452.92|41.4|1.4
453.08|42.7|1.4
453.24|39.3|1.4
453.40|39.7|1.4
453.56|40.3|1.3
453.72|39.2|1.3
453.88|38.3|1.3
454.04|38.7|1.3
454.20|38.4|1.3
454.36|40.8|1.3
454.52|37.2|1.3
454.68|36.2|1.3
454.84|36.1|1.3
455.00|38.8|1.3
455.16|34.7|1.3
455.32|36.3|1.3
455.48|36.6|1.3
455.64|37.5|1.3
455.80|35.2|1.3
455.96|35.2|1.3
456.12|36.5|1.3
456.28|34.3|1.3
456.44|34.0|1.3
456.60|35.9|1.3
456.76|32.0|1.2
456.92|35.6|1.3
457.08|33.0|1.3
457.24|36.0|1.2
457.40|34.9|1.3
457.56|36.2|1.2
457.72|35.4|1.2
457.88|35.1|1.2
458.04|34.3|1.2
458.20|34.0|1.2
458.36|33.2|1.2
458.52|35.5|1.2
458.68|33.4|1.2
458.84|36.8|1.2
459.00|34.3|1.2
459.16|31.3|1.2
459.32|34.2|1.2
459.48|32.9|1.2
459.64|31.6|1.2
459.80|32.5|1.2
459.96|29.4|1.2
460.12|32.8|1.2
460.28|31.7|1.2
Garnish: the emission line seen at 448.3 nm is Mg II 2798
